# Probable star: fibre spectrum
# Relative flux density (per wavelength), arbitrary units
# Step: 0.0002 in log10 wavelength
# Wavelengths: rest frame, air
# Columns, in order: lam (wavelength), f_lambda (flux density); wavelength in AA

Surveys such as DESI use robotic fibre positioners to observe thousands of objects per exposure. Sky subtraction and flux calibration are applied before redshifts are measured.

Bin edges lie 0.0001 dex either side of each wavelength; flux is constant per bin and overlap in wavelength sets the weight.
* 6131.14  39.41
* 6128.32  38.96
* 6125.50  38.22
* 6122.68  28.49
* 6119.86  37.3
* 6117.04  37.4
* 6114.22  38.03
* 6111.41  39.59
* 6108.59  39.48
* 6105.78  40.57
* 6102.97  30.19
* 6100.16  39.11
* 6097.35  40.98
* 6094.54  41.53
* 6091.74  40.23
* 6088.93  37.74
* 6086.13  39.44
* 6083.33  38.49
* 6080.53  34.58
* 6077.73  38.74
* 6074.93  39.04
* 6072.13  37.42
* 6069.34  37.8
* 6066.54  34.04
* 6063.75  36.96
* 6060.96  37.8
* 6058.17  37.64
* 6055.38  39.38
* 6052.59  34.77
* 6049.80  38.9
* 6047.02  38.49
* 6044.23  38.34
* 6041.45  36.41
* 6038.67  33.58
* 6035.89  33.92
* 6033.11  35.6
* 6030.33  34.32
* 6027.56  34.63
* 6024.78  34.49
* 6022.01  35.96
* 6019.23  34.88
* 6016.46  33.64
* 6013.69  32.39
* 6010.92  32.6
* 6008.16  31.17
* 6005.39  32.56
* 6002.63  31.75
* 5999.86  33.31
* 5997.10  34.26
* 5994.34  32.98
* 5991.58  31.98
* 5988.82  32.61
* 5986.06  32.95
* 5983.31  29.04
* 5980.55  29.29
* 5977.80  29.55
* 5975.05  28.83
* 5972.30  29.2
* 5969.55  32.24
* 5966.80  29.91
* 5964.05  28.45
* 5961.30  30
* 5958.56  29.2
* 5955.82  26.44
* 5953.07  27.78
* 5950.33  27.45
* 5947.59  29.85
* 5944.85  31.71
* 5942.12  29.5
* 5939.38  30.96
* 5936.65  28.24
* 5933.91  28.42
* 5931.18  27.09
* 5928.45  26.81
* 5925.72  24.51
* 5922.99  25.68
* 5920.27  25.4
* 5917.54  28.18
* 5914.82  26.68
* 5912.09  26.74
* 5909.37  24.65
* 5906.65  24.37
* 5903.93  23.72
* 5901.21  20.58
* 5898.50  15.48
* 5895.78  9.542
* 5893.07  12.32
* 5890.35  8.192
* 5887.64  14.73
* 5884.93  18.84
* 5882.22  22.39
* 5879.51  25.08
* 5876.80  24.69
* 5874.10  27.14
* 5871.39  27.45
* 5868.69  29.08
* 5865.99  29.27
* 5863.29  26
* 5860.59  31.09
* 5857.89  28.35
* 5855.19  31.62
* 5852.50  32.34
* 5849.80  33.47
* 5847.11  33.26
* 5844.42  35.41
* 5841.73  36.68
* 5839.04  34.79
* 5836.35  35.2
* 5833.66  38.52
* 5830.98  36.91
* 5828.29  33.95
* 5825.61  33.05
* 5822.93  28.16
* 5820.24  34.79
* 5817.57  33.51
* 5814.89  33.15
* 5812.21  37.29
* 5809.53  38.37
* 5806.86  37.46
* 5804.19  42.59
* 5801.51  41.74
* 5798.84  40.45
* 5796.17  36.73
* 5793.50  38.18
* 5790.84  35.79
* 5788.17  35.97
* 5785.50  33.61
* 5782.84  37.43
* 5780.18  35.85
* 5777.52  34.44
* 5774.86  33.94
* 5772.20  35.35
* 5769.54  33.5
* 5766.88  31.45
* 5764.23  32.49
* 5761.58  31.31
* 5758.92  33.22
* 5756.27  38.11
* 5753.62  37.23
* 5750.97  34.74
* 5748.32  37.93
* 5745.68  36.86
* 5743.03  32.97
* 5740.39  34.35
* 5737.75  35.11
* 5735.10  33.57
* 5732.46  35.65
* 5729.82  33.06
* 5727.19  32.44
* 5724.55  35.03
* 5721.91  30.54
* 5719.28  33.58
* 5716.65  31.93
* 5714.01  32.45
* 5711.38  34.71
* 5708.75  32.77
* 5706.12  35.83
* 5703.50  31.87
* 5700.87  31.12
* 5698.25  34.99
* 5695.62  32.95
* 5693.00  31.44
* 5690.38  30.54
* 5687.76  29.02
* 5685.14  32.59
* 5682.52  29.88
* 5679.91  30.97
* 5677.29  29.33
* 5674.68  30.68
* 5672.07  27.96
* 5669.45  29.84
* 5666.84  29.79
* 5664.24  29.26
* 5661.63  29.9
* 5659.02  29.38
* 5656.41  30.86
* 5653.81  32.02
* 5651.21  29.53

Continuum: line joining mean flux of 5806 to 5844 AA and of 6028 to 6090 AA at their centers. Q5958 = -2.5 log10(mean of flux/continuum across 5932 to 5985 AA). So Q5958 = 0.23 mag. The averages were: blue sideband 35.1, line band 29.3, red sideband 36.9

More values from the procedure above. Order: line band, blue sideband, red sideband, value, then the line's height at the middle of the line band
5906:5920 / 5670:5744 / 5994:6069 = 0.288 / 34.1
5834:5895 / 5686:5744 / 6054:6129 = 0.270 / 34.9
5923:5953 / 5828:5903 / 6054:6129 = 0.073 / 30.3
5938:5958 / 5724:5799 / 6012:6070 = 0.218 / 35.6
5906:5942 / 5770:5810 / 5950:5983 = 0.153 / 31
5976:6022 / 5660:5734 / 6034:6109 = 0.133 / 36.5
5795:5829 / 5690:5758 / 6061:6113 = -0.040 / 35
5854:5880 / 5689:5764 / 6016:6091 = 0.240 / 35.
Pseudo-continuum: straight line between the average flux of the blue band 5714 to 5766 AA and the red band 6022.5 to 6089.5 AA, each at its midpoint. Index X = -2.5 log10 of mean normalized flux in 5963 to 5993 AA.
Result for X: 0.19 mag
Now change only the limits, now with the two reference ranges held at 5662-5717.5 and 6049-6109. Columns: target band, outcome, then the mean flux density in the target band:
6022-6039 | 0.08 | 34.6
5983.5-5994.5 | 0.13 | 32.2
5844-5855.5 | 0.03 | 33.2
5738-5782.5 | -0.07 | 34.7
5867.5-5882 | 0.29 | 26.3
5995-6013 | 0.13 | 32.6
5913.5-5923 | 0.30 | 26.6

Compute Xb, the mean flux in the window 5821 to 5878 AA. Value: 31.8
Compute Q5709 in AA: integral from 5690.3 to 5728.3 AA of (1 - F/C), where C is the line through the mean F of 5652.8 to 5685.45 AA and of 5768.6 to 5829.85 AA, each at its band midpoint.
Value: -1.2 AA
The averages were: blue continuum 30.1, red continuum 35.9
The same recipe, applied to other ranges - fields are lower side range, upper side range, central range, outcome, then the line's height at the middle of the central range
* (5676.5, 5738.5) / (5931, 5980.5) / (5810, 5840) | -3.5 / 31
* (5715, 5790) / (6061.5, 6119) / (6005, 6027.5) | 2.2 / 37.2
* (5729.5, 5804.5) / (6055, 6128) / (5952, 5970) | 3.8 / 36.8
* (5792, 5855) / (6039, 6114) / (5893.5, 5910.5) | 8.0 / 36.5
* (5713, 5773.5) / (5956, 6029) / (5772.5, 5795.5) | -1.4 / 33.7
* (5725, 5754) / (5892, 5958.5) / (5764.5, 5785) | -0.9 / 33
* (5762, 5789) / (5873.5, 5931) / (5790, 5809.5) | -4.4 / 31.9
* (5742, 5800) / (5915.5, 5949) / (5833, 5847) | -1.5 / 32.2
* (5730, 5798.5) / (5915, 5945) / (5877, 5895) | 7.6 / 29.6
